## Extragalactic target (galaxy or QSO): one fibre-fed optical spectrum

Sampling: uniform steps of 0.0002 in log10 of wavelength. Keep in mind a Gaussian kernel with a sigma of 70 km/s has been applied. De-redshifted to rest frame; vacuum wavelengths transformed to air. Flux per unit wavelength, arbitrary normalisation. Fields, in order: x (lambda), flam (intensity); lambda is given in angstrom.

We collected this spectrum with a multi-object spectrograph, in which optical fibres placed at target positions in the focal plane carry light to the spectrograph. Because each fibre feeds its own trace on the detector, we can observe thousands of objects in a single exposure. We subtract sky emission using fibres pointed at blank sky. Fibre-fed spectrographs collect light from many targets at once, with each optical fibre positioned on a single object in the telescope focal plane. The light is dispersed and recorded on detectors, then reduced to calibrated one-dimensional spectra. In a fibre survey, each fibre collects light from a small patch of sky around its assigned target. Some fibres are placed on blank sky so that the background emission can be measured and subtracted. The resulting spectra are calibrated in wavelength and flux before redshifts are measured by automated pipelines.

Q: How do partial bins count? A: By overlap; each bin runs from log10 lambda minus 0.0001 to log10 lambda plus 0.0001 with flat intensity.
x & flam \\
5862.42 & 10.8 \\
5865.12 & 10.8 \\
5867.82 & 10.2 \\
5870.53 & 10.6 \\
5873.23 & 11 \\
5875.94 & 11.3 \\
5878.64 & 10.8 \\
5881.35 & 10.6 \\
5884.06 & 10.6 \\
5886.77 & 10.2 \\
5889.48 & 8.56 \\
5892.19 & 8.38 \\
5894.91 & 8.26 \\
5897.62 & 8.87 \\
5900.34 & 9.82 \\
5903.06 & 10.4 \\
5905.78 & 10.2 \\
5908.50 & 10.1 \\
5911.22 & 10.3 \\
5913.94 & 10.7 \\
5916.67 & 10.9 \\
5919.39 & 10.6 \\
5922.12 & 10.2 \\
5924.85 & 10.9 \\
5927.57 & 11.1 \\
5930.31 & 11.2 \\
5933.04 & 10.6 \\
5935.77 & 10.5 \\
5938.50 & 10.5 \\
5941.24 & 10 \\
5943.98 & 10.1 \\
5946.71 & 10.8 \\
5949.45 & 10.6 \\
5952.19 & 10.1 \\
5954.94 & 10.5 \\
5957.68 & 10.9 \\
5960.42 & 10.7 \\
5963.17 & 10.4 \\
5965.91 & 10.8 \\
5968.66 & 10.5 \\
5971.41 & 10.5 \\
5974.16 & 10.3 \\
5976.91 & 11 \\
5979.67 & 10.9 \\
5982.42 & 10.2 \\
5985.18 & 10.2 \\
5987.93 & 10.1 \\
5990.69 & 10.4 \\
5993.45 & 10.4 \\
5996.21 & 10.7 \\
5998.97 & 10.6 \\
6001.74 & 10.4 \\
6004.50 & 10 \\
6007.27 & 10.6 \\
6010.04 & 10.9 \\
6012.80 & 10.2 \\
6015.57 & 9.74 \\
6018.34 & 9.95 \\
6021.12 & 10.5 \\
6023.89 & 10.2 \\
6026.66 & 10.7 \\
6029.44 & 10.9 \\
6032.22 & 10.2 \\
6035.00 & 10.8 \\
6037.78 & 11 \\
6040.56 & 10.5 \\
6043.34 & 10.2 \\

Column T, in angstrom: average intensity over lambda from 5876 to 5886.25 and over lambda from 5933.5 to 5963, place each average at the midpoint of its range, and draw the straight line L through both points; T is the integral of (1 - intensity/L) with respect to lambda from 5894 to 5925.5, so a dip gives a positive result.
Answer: 1.47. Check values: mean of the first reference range 10.7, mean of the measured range 10.1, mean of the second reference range 10.5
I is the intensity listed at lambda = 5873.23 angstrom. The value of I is 11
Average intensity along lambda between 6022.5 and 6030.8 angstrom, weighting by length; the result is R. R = 10.6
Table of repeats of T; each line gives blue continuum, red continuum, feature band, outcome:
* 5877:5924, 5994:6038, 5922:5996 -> -2.3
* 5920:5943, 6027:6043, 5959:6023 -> 1.2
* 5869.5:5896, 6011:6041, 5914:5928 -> -0.8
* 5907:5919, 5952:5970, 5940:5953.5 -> 0.3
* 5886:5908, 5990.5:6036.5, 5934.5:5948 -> -0.9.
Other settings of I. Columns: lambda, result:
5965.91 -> 10.8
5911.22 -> 10.3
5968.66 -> 10.5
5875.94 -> 11.3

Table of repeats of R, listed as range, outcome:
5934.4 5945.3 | 10.3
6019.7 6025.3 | 10.4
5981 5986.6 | 10.2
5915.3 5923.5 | 10.6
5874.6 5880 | 11.1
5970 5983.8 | 10.6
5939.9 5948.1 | 10.3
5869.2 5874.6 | 10.8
